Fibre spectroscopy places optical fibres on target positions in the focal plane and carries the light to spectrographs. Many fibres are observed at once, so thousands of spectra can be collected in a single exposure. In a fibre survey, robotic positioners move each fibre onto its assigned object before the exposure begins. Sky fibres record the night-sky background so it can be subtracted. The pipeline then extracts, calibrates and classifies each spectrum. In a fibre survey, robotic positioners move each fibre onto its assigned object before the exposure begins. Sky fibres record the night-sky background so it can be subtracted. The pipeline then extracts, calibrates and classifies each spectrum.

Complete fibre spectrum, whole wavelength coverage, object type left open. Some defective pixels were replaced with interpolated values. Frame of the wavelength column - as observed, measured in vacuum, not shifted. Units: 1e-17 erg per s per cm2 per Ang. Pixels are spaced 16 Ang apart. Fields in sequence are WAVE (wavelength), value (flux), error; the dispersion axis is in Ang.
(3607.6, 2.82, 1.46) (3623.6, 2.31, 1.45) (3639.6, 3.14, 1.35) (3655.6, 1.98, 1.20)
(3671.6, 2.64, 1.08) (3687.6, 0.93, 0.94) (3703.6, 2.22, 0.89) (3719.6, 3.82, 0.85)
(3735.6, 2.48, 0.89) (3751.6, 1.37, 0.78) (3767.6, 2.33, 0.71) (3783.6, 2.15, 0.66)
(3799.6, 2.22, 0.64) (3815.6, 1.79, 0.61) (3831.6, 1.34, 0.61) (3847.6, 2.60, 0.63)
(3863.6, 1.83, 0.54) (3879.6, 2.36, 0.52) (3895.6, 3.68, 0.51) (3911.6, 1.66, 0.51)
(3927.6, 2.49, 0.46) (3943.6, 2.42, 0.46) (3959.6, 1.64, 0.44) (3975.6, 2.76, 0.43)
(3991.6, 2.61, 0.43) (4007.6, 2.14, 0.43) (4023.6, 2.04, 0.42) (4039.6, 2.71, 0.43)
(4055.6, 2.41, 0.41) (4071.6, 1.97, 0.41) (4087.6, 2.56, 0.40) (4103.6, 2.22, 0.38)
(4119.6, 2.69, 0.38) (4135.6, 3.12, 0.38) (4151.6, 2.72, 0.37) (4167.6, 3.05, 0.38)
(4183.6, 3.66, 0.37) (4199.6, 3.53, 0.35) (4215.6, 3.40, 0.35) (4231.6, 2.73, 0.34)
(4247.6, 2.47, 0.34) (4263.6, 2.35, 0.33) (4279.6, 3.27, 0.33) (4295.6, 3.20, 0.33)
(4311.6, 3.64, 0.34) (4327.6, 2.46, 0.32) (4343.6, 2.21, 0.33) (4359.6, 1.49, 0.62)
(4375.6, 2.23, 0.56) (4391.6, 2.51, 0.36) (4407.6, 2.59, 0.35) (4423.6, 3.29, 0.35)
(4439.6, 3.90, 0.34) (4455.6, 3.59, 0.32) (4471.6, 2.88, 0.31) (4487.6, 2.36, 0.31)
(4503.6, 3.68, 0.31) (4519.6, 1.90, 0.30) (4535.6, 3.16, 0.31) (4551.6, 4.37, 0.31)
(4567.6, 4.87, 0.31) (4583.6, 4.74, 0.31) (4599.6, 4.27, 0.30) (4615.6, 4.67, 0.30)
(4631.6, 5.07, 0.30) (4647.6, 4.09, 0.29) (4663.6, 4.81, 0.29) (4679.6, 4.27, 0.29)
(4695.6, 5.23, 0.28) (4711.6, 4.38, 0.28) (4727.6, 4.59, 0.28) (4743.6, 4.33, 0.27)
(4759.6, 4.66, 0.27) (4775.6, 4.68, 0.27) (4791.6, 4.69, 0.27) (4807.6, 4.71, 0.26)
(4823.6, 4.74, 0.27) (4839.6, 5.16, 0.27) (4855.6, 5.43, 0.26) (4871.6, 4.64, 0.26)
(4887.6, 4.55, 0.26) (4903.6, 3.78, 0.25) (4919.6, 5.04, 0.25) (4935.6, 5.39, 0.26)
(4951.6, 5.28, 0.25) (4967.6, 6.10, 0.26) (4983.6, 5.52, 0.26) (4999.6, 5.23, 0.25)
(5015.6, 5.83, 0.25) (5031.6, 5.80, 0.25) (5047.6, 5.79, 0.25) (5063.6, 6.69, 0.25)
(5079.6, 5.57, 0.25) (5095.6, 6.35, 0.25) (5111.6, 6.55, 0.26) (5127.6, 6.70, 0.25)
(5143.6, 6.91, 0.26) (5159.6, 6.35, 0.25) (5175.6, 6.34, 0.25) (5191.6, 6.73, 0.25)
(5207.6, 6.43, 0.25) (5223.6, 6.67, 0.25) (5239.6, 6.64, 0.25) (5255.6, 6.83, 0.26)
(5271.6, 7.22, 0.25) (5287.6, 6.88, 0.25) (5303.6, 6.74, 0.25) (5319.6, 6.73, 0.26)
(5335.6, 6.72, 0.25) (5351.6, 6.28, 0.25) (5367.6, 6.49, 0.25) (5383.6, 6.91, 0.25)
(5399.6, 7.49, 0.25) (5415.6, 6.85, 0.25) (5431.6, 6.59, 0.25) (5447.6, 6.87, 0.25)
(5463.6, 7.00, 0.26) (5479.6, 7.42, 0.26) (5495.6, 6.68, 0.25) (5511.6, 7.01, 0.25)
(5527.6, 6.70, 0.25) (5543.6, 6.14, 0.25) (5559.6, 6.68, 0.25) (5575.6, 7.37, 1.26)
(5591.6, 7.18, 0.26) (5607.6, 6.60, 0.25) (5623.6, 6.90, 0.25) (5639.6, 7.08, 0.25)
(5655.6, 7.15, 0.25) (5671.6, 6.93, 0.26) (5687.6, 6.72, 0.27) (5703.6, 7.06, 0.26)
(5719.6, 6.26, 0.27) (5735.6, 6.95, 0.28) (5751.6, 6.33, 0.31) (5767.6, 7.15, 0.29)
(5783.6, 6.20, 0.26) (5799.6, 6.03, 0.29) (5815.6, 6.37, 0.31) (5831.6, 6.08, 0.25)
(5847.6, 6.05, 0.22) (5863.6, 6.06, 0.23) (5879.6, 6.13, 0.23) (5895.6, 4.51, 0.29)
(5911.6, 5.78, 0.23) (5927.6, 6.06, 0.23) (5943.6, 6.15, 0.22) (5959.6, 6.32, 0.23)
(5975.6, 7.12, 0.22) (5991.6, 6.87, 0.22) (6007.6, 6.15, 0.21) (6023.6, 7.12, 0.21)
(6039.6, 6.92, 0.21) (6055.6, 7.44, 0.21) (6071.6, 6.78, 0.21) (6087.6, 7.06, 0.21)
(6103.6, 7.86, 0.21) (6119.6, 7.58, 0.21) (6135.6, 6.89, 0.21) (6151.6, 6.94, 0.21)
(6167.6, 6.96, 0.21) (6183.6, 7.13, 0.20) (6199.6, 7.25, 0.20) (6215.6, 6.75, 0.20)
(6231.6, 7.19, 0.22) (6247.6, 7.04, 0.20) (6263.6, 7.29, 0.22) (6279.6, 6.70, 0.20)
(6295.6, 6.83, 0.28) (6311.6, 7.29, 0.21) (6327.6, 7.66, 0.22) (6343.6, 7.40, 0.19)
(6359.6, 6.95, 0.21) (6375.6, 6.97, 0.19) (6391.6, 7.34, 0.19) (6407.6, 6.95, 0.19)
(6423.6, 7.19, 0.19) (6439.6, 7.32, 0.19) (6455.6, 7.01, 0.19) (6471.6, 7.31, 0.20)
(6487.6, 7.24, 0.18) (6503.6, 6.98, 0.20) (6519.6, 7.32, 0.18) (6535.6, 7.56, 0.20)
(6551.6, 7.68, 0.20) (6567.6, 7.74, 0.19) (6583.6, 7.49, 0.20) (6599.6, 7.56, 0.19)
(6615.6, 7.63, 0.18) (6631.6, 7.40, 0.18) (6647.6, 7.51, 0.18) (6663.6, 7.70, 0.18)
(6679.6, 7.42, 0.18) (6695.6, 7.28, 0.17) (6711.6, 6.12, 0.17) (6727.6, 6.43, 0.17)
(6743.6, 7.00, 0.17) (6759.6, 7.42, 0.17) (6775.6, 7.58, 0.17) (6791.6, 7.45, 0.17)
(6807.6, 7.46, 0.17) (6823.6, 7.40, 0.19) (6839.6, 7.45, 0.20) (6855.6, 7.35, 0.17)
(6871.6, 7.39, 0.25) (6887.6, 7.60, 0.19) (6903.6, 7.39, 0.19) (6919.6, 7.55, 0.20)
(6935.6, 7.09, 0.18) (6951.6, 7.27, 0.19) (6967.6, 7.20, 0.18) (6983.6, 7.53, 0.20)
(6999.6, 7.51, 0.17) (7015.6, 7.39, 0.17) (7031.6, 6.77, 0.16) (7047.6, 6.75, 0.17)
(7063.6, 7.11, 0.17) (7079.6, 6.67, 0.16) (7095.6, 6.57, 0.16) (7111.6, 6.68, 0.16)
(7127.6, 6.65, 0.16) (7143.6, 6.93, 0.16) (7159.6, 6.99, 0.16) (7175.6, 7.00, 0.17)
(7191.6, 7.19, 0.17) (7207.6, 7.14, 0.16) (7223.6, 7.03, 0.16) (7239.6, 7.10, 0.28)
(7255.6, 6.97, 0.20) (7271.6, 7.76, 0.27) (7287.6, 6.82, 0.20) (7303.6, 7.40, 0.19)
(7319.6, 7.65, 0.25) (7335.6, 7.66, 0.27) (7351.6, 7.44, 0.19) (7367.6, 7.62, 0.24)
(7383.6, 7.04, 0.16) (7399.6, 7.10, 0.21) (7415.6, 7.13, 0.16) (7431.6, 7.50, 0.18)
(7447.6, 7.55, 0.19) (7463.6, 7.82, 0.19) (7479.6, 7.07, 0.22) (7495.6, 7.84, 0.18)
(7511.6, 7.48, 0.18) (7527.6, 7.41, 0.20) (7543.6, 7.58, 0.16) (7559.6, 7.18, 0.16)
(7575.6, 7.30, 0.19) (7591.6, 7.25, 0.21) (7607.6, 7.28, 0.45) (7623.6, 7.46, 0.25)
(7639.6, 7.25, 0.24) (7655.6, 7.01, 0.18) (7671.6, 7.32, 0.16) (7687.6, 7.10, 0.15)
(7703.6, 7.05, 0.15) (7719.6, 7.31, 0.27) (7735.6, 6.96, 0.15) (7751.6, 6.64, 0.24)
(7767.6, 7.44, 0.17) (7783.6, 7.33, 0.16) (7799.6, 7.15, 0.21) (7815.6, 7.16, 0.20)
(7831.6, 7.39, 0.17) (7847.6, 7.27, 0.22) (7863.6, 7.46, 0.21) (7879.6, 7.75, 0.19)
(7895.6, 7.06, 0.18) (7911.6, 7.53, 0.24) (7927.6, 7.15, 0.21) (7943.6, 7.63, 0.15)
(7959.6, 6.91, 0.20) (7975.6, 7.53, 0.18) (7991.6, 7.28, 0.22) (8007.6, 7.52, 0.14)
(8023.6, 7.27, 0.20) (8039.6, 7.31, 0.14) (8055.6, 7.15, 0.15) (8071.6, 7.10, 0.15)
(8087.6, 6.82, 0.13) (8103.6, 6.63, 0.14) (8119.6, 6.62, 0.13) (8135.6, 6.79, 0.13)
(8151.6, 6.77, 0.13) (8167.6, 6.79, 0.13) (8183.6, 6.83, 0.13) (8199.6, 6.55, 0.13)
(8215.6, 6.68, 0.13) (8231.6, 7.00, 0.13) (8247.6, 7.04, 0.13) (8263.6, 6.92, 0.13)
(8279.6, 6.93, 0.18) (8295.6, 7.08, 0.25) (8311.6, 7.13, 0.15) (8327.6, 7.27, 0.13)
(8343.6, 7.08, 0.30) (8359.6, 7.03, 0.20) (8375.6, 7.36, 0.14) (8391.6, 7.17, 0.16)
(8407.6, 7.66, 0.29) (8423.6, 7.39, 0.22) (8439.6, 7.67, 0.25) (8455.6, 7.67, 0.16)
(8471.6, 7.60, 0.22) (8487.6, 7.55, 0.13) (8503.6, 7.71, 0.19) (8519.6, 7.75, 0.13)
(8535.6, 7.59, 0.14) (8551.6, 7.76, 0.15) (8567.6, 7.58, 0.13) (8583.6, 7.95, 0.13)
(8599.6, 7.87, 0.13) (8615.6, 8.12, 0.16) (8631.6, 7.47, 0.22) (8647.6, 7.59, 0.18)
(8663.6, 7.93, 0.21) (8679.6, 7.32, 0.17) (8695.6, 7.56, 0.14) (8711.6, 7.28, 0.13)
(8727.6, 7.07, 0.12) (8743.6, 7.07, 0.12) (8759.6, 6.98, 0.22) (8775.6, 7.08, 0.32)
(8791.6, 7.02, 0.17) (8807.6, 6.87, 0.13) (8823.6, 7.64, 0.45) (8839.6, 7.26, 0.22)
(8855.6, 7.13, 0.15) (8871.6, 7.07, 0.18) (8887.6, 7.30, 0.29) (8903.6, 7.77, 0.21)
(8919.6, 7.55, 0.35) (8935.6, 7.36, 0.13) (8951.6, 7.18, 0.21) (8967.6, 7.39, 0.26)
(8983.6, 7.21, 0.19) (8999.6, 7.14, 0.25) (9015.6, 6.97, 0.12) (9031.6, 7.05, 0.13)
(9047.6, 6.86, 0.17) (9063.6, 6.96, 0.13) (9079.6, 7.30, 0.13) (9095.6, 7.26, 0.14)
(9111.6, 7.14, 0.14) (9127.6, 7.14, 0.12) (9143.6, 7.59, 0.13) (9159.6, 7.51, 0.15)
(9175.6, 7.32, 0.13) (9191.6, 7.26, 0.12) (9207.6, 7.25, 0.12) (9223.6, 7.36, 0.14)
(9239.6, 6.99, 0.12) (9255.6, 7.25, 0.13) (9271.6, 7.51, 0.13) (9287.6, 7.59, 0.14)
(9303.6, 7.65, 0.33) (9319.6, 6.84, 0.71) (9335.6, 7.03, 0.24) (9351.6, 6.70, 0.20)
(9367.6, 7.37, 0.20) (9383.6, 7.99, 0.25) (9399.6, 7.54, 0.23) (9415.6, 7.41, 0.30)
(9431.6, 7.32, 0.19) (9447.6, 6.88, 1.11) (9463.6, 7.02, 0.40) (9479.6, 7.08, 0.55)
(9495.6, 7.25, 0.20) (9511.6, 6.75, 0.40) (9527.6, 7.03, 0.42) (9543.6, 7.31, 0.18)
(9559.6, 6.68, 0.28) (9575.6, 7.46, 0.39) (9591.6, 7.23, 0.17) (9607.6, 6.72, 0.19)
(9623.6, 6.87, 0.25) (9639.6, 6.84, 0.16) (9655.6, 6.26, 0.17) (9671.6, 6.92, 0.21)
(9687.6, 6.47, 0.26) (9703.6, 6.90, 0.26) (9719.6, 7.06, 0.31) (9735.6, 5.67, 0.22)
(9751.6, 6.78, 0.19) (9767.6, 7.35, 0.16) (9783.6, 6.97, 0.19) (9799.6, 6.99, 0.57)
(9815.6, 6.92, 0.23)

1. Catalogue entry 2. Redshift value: 0.14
